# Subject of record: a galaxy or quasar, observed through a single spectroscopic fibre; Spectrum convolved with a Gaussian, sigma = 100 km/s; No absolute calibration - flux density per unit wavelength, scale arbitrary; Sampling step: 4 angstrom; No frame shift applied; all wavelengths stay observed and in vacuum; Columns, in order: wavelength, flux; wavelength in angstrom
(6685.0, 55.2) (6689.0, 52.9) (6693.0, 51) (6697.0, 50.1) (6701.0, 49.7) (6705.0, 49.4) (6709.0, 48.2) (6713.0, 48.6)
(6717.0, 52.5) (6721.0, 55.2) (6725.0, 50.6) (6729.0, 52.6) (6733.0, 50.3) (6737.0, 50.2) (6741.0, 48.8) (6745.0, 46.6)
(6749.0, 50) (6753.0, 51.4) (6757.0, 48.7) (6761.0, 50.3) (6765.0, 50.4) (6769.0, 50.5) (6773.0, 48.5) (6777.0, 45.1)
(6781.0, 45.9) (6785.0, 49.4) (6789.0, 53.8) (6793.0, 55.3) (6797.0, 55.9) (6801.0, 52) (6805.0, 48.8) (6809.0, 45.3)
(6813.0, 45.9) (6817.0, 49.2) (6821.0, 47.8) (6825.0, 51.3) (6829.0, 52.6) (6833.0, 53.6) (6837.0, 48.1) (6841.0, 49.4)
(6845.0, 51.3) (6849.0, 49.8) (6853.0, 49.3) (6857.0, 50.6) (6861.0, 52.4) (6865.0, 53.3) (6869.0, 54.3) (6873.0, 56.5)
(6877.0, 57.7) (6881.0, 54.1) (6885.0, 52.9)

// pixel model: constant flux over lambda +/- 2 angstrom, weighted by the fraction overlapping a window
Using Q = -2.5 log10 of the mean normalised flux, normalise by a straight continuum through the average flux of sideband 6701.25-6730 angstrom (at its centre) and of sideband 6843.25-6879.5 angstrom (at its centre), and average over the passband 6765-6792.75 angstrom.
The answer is 0.05 mag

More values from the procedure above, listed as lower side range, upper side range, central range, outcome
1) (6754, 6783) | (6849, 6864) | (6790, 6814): -0.031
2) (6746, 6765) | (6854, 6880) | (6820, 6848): 0.044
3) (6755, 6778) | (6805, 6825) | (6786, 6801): -0.126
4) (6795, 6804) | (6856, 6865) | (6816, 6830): 0.057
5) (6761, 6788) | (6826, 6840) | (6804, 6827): 0.055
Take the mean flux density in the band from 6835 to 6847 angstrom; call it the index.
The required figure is 49.6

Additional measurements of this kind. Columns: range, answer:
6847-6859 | 49.9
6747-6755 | 50.7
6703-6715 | 48.7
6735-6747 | 48.5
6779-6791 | 49.7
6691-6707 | 50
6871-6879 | 57.1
